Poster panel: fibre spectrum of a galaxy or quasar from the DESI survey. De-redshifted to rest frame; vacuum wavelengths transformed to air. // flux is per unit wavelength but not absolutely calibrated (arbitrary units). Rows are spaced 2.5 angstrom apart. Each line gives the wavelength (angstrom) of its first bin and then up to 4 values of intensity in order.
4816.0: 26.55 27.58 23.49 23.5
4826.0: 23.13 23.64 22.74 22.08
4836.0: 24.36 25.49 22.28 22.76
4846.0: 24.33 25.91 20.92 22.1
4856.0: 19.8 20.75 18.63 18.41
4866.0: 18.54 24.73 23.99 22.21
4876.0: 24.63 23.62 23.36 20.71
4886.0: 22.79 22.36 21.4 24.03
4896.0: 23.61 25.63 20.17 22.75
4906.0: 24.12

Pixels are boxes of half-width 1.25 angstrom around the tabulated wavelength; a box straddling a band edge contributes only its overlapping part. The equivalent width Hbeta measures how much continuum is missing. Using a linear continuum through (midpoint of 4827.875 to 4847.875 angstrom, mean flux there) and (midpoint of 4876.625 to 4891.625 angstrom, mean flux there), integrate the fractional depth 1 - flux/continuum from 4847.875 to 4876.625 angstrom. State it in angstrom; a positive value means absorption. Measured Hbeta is 1.8 angstrom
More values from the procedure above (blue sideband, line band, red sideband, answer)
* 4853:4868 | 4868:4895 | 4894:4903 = -1.7 angstrom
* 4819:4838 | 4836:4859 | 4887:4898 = 0.5 angstrom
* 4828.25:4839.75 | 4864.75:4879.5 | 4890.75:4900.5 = 0.4 angstrom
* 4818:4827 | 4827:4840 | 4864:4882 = 0.1 angstrom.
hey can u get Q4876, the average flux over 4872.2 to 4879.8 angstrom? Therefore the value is 23.5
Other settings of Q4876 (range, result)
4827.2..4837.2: 23.2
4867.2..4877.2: 23.9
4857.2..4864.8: 19.3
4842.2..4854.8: 23.2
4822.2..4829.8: 23.4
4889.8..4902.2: 23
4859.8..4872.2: 20.9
